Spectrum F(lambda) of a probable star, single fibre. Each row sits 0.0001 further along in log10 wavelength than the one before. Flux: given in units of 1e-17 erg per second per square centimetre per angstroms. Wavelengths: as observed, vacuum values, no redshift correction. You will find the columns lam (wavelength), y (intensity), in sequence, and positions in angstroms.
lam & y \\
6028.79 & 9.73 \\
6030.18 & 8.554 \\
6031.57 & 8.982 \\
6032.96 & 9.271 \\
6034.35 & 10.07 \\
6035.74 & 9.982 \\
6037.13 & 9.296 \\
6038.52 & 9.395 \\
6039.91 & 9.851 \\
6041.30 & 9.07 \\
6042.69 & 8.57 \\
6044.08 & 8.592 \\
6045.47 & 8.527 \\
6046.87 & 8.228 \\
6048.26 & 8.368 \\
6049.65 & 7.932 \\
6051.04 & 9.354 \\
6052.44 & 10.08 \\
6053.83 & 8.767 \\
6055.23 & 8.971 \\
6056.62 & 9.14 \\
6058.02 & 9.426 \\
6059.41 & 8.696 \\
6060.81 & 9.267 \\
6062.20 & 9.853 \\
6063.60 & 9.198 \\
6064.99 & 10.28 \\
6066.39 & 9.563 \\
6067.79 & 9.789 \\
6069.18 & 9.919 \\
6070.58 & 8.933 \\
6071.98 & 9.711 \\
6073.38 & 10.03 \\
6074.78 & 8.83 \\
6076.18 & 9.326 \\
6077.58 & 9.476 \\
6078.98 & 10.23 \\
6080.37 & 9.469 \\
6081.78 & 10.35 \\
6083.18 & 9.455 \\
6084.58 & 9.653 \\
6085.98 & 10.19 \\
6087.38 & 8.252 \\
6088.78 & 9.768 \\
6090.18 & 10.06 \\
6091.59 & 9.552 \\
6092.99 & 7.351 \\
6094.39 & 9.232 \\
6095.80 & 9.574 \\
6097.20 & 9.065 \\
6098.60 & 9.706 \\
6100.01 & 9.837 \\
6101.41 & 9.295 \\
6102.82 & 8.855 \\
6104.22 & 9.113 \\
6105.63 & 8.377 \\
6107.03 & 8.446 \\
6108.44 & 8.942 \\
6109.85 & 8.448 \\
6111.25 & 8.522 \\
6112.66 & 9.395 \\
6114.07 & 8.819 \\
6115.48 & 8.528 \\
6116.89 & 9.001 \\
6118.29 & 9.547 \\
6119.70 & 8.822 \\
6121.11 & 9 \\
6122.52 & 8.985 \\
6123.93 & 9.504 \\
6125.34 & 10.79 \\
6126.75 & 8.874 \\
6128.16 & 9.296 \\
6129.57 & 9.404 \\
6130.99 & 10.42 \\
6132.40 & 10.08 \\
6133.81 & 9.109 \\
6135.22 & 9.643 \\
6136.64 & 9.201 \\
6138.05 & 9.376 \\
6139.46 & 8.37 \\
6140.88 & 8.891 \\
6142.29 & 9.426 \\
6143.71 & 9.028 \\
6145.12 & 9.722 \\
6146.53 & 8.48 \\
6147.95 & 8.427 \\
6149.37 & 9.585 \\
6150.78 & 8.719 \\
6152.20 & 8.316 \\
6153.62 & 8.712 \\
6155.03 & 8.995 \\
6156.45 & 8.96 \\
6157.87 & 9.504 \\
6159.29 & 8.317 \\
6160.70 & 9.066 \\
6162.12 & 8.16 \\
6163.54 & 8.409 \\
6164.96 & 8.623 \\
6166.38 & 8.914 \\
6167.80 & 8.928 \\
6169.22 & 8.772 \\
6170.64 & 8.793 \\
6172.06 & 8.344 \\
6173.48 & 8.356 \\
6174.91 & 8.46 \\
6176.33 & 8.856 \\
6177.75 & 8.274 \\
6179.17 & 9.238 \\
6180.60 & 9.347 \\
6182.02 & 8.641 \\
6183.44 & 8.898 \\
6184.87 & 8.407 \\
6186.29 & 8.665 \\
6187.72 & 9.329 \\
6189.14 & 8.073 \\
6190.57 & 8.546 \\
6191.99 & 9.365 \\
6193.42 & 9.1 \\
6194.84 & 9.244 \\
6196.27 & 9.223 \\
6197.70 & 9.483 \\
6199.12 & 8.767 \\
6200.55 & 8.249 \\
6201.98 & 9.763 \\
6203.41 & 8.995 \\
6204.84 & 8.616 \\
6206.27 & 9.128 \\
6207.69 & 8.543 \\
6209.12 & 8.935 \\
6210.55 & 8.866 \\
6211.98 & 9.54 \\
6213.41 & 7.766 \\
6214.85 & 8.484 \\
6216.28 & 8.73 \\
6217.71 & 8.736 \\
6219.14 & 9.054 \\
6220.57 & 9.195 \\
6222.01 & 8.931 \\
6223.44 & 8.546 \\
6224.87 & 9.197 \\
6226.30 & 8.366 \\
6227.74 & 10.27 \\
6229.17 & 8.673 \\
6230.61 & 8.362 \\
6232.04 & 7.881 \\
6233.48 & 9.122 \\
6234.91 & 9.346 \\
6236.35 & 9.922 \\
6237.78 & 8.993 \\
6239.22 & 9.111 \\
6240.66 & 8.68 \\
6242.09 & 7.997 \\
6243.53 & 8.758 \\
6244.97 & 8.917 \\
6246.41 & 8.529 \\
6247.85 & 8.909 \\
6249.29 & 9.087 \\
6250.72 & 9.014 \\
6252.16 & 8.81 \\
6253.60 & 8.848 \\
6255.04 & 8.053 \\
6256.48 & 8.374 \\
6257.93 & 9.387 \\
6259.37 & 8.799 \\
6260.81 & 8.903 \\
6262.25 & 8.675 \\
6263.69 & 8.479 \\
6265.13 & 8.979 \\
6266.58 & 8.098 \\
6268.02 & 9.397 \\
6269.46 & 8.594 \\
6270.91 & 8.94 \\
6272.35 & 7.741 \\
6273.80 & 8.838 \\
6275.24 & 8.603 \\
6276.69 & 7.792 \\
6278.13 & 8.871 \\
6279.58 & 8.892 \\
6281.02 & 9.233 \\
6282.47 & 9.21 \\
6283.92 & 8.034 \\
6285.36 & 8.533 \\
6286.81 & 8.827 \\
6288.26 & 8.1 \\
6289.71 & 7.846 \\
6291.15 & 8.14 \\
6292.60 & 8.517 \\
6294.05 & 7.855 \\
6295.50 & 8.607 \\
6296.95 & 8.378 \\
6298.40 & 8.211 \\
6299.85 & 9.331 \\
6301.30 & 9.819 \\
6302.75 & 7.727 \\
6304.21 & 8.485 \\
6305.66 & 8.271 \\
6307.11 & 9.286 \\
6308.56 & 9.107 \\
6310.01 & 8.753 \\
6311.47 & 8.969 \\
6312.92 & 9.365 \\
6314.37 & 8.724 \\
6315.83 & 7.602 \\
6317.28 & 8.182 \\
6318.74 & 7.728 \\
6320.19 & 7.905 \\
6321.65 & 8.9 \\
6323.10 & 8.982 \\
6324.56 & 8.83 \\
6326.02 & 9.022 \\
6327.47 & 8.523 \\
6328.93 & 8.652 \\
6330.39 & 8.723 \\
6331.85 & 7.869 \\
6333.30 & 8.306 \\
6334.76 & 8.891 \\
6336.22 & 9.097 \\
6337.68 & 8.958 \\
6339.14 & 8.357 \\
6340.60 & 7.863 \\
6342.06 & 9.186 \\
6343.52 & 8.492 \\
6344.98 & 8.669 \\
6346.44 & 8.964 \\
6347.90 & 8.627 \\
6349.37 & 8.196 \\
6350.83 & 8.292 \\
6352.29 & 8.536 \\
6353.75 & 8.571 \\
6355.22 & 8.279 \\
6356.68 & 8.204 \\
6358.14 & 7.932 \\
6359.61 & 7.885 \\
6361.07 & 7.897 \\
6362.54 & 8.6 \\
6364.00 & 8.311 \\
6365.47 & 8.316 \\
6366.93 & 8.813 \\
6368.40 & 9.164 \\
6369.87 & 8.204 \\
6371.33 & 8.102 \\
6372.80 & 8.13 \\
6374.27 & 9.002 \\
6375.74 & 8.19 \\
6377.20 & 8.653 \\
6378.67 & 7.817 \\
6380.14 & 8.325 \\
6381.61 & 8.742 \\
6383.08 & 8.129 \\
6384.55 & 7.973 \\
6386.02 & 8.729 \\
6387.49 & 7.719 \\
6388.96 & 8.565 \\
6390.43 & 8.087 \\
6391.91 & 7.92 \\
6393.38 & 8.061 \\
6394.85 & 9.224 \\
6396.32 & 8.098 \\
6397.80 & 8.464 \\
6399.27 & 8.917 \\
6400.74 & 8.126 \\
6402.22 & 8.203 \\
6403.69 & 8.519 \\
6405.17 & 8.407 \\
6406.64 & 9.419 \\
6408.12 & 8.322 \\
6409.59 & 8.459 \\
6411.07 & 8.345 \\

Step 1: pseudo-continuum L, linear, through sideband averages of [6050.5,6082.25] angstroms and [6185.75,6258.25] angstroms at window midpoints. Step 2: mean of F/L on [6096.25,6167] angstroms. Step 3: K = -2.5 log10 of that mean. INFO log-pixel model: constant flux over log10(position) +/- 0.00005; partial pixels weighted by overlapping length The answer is 0.02 mag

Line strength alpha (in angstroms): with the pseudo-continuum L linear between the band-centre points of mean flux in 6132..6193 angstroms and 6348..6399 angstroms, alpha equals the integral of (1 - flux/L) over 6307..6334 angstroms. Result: -0.4 angstroms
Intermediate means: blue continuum 8.86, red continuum 8.34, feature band 8.59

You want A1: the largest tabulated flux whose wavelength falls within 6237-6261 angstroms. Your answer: 9.387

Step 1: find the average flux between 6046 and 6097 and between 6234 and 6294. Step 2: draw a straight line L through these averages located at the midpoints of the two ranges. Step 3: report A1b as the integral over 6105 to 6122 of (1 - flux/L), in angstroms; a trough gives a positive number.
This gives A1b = 0.7 angstroms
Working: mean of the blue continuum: 9.33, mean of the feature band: 8.83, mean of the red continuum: 8.69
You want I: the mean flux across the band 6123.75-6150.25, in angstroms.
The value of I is 9.34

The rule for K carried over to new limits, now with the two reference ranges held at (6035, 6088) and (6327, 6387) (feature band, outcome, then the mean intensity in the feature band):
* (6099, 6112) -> 0.04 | 8.89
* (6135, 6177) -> 0.02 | 8.83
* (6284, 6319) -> 0.01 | 8.52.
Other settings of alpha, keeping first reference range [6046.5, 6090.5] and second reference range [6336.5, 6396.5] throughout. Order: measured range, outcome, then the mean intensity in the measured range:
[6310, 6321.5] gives 0.2 angstroms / 8.4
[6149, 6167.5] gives 0.6 angstroms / 8.78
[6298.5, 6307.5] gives -0.2 angstroms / 8.76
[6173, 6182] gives 0.3 angstroms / 8.75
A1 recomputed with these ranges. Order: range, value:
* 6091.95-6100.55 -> 9.837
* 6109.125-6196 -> 10.79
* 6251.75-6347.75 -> 9.819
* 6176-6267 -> 10.27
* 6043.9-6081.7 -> 10.28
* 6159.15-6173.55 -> 9.066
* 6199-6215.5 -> 9.763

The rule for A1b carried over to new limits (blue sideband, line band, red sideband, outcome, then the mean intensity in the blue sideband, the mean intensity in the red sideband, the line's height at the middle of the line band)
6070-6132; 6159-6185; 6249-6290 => 1.0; 9.29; 8.66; 9.02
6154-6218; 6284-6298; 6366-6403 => 0.5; 8.81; 8.37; 8.58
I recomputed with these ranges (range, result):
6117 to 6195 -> 8.99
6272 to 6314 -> 8.61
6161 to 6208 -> 8.81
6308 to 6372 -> 8.51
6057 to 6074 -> 9.54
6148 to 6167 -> 8.78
